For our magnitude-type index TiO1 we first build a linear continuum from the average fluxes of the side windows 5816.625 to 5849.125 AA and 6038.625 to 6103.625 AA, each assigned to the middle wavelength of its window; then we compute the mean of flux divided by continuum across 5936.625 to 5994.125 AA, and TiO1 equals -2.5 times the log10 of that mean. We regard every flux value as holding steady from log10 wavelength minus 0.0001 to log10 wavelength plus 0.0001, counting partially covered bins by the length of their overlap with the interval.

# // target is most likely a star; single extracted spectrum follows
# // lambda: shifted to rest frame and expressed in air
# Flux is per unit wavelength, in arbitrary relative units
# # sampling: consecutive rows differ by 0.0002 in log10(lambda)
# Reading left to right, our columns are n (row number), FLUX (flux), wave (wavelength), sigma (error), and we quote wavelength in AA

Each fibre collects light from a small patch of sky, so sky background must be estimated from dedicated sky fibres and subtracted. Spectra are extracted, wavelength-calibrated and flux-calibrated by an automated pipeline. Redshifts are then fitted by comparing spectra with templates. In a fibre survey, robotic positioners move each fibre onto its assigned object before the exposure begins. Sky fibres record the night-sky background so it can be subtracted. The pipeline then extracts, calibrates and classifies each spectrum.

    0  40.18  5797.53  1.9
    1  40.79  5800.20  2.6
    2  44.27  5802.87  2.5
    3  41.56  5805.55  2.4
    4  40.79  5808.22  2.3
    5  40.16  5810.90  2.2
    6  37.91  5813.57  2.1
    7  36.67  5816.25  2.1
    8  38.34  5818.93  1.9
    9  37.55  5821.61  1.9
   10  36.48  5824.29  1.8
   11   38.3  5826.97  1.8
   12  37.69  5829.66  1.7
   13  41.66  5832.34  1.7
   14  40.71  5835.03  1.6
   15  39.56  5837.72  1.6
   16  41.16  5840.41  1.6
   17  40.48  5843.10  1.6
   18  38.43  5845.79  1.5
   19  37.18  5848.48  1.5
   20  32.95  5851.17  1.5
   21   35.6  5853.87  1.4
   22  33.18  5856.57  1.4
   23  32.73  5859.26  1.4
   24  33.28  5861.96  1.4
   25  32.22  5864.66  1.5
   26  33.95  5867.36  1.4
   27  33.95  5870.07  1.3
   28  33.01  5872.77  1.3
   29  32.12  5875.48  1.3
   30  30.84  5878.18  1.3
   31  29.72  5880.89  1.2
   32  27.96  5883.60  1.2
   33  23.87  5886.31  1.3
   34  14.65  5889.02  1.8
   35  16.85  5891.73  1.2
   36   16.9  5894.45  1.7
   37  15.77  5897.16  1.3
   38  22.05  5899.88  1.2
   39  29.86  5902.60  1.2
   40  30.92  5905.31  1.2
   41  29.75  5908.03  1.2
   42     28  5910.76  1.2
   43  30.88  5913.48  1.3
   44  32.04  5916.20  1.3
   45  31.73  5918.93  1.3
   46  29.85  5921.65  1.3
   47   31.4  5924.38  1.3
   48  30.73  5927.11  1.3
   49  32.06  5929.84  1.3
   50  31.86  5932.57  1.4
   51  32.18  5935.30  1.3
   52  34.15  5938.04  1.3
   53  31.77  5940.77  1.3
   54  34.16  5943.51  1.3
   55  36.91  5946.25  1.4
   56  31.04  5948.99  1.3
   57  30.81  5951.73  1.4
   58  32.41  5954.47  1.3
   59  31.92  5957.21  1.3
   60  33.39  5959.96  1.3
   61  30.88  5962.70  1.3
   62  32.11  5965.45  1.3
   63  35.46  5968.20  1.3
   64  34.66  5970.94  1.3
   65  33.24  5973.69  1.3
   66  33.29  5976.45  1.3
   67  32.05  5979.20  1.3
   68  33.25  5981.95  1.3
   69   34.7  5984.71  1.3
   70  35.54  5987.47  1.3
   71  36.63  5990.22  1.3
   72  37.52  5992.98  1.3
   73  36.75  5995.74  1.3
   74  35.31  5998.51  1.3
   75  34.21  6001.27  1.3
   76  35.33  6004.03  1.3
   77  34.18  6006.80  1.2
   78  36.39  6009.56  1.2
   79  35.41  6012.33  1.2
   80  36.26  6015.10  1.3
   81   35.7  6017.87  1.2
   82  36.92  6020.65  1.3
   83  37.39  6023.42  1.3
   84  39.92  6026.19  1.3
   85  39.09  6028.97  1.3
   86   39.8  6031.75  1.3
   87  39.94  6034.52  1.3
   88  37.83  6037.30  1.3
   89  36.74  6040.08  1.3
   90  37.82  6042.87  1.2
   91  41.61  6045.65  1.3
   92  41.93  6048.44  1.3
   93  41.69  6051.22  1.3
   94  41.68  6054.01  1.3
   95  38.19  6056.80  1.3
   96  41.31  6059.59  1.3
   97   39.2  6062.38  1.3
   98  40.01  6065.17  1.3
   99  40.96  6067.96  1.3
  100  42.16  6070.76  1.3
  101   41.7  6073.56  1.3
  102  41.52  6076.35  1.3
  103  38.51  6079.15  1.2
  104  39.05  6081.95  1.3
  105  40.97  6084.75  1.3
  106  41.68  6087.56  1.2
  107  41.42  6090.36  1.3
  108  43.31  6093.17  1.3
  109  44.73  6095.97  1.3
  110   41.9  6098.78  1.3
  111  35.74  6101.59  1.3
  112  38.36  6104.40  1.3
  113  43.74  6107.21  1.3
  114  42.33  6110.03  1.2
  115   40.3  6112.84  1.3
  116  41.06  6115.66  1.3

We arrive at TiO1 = 0.185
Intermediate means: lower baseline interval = 38.9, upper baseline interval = 40.6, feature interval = 33.6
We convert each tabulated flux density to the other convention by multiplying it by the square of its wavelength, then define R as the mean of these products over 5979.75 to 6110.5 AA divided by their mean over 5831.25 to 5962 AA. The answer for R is 1.30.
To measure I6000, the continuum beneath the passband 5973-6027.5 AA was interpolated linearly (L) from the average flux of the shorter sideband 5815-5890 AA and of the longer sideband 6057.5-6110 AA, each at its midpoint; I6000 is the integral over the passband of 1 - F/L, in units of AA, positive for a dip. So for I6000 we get 4.4 AA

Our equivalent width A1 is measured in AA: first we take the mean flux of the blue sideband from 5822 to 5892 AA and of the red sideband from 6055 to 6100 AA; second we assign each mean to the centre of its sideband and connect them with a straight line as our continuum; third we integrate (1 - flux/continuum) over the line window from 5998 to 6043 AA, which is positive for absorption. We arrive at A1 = 2.5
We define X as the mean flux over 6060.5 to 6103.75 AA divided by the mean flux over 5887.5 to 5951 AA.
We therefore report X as 1.43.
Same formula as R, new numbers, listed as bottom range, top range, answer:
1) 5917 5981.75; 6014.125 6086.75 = 1.26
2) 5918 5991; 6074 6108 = 1.30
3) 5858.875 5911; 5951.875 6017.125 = 1.30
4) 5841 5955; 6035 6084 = 1.39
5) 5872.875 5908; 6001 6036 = 1.56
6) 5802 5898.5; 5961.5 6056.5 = 1.14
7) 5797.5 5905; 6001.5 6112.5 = 1.26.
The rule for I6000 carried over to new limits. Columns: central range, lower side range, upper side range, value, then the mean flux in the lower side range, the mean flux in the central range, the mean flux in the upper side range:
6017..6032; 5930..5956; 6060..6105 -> -0.3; 32.8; 38.1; 40.8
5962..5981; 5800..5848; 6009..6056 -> 2.8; 39.5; 33.2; 38.6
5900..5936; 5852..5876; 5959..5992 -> 3.3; 33.4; 30.5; 33.8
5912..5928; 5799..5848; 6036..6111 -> 3.5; 39.5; 31.1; 40.6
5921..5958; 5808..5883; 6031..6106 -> 5.5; 36.1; 32.3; 40.4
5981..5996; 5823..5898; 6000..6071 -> 0.4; 32.3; 35.7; 38.5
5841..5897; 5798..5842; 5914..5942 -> 9.2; 39.6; 30.3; 31.8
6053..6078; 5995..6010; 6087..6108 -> -0.9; 35.2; 40.7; 41.3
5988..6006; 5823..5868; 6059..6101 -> 1.7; 36.8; 35.9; 41.1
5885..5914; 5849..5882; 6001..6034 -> 9.0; 32.9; 23.4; 36.9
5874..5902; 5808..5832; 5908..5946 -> 8.9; 38.2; 23.3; 31.7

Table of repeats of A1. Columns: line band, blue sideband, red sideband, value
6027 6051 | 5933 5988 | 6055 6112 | -0.89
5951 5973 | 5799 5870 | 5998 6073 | 3.13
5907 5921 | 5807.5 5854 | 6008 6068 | 2.96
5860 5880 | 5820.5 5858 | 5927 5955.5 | 2.00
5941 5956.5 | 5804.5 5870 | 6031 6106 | 2.35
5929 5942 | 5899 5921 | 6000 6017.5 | -0.57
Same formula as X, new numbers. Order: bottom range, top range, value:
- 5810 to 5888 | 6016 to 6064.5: 1.11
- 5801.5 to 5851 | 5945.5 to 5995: 0.86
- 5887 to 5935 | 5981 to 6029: 1.34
